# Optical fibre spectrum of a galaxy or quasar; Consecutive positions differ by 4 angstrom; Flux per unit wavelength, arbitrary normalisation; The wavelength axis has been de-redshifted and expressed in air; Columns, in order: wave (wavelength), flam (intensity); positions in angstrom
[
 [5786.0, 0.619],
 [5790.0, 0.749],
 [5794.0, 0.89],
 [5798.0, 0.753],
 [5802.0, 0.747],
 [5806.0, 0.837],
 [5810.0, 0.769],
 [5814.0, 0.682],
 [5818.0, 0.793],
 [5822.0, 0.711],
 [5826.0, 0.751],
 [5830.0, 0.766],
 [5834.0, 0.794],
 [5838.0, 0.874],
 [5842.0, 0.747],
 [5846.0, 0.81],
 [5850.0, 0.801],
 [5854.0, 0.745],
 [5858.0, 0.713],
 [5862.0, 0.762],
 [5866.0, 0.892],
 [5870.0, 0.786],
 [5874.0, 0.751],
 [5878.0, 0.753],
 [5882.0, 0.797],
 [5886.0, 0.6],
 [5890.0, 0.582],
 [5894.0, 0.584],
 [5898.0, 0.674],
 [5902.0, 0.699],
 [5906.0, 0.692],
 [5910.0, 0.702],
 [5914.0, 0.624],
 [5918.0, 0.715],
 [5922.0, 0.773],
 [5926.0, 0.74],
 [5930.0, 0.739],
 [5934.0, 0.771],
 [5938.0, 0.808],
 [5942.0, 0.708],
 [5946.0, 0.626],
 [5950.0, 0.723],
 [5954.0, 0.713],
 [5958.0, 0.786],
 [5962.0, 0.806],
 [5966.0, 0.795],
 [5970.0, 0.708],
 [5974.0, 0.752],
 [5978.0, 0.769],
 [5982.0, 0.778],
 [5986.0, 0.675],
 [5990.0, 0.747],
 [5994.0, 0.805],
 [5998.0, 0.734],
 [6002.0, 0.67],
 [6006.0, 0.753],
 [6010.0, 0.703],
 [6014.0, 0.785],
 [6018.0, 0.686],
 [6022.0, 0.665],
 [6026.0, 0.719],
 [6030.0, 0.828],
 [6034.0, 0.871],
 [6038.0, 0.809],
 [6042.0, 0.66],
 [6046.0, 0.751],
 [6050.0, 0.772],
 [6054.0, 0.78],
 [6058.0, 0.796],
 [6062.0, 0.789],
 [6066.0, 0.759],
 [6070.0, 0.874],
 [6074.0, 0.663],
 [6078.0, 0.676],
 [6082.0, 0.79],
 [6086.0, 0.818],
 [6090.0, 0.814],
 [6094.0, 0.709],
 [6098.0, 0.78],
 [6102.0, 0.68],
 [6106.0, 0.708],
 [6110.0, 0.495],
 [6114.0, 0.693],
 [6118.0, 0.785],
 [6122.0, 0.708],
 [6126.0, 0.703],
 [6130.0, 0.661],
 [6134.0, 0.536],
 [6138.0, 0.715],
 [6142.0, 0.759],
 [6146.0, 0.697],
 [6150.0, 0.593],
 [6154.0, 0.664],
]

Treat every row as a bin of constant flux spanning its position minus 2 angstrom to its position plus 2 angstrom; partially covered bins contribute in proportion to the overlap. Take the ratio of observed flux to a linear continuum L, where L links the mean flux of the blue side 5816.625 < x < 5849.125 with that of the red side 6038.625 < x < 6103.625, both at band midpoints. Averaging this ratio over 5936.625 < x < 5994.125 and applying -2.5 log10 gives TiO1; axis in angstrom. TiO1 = 0.035 mag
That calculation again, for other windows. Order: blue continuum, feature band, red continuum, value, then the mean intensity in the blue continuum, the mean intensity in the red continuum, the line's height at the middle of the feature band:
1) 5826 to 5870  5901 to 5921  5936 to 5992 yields 0.11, 0.788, 0.742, 0.763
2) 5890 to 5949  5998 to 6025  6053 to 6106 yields 0.03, 0.7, 0.761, 0.735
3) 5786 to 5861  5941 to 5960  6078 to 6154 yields 0.04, 0.77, 0.701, 0.74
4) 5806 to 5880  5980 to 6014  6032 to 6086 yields 0.05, 0.774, 0.77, 0.771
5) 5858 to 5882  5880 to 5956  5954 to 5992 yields 0.11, 0.783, 0.755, 0.77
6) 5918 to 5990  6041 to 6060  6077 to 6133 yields -0.05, 0.744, 0.713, 0.725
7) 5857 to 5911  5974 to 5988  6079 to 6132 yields -0.04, 0.714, 0.718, 0.715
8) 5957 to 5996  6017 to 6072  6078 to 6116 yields -0.05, 0.761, 0.718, 0.737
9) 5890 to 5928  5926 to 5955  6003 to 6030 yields -0.05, 0.684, 0.725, 0.696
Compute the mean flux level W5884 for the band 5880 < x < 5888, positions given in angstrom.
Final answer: 0.699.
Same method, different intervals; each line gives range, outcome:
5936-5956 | 0.716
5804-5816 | 0.763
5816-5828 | 0.752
